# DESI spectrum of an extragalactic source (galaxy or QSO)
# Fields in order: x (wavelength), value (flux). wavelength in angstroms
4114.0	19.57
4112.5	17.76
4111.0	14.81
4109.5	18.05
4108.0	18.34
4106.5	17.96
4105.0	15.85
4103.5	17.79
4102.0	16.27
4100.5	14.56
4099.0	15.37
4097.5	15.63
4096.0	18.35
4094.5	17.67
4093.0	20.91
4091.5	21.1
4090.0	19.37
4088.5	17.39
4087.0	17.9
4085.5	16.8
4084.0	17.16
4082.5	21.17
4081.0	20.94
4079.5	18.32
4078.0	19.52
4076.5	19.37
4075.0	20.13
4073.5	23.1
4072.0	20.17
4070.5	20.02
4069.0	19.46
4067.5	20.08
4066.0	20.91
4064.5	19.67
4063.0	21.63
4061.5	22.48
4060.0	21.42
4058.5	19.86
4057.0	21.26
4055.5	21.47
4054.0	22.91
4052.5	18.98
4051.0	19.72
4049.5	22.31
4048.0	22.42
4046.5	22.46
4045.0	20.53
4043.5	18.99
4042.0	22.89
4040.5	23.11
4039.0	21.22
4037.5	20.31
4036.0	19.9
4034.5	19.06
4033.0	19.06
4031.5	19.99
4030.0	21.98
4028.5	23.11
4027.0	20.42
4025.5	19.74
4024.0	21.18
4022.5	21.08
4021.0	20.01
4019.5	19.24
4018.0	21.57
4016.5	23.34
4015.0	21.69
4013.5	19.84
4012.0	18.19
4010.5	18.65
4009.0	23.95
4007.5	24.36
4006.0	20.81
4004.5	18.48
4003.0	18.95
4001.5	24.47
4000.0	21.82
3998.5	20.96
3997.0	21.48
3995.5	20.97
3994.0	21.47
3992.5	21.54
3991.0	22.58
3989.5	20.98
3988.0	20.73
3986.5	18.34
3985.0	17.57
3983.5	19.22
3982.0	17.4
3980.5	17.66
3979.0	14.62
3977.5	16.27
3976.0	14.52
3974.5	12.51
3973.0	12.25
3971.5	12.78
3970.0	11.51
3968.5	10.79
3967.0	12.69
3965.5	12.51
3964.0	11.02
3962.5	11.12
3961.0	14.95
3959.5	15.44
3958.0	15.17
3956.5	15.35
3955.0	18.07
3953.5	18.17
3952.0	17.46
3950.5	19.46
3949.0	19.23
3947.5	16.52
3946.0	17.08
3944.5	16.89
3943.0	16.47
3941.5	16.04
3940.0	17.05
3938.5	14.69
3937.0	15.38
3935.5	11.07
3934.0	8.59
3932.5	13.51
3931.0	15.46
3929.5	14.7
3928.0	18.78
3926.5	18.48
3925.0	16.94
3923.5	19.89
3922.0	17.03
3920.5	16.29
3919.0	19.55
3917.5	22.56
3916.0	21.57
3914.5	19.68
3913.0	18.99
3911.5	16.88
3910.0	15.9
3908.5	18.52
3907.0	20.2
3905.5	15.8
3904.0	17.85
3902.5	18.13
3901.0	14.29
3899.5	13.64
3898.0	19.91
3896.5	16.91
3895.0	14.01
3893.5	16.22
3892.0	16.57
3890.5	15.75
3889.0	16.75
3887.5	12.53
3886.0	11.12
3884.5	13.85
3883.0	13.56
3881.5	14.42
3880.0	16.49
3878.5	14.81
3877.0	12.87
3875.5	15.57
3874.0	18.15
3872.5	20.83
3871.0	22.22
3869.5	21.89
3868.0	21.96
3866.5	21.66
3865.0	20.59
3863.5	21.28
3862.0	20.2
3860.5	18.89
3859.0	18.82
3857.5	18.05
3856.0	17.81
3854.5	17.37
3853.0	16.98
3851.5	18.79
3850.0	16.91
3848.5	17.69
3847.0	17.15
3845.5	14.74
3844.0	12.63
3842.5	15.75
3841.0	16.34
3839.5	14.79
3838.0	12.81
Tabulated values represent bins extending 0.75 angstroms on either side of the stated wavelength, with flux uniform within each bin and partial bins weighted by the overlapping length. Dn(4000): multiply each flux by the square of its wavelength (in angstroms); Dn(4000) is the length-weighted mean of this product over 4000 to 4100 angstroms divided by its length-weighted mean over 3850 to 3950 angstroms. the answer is 1.3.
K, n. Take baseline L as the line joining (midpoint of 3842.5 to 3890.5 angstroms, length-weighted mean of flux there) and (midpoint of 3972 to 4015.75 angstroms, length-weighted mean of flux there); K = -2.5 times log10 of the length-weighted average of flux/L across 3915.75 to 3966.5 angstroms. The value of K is 0.14 mag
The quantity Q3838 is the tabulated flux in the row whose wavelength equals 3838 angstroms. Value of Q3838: 12.81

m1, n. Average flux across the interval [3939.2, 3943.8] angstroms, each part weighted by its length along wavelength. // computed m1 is 16.5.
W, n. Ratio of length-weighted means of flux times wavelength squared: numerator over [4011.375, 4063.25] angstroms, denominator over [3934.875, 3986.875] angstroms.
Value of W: 1.4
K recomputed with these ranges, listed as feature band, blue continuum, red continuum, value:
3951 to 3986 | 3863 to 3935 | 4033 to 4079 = 0.257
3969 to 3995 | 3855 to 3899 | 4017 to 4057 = 0.152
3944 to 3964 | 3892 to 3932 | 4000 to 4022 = 0.165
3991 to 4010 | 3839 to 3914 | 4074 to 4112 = -0.220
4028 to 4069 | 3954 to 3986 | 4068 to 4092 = -0.164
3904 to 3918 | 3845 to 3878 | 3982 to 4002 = 0.039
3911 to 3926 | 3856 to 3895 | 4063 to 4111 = -0.080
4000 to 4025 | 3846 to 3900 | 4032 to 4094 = -0.078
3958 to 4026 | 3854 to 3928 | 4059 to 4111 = 0.006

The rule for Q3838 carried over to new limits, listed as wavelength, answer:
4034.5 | 19.06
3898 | 19.91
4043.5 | 18.99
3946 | 17.08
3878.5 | 14.81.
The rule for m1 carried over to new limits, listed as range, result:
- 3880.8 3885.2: 13.9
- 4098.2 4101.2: 15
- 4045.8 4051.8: 21.7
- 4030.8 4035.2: 19.4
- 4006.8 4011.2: 22.3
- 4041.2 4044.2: 21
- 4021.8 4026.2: 20.7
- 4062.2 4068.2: 20.6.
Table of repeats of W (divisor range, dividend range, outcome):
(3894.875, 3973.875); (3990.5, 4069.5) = 1.37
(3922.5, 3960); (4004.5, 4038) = 1.33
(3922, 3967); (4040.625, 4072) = 1.42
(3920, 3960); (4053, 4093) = 1.32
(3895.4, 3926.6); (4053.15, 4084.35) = 1.24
